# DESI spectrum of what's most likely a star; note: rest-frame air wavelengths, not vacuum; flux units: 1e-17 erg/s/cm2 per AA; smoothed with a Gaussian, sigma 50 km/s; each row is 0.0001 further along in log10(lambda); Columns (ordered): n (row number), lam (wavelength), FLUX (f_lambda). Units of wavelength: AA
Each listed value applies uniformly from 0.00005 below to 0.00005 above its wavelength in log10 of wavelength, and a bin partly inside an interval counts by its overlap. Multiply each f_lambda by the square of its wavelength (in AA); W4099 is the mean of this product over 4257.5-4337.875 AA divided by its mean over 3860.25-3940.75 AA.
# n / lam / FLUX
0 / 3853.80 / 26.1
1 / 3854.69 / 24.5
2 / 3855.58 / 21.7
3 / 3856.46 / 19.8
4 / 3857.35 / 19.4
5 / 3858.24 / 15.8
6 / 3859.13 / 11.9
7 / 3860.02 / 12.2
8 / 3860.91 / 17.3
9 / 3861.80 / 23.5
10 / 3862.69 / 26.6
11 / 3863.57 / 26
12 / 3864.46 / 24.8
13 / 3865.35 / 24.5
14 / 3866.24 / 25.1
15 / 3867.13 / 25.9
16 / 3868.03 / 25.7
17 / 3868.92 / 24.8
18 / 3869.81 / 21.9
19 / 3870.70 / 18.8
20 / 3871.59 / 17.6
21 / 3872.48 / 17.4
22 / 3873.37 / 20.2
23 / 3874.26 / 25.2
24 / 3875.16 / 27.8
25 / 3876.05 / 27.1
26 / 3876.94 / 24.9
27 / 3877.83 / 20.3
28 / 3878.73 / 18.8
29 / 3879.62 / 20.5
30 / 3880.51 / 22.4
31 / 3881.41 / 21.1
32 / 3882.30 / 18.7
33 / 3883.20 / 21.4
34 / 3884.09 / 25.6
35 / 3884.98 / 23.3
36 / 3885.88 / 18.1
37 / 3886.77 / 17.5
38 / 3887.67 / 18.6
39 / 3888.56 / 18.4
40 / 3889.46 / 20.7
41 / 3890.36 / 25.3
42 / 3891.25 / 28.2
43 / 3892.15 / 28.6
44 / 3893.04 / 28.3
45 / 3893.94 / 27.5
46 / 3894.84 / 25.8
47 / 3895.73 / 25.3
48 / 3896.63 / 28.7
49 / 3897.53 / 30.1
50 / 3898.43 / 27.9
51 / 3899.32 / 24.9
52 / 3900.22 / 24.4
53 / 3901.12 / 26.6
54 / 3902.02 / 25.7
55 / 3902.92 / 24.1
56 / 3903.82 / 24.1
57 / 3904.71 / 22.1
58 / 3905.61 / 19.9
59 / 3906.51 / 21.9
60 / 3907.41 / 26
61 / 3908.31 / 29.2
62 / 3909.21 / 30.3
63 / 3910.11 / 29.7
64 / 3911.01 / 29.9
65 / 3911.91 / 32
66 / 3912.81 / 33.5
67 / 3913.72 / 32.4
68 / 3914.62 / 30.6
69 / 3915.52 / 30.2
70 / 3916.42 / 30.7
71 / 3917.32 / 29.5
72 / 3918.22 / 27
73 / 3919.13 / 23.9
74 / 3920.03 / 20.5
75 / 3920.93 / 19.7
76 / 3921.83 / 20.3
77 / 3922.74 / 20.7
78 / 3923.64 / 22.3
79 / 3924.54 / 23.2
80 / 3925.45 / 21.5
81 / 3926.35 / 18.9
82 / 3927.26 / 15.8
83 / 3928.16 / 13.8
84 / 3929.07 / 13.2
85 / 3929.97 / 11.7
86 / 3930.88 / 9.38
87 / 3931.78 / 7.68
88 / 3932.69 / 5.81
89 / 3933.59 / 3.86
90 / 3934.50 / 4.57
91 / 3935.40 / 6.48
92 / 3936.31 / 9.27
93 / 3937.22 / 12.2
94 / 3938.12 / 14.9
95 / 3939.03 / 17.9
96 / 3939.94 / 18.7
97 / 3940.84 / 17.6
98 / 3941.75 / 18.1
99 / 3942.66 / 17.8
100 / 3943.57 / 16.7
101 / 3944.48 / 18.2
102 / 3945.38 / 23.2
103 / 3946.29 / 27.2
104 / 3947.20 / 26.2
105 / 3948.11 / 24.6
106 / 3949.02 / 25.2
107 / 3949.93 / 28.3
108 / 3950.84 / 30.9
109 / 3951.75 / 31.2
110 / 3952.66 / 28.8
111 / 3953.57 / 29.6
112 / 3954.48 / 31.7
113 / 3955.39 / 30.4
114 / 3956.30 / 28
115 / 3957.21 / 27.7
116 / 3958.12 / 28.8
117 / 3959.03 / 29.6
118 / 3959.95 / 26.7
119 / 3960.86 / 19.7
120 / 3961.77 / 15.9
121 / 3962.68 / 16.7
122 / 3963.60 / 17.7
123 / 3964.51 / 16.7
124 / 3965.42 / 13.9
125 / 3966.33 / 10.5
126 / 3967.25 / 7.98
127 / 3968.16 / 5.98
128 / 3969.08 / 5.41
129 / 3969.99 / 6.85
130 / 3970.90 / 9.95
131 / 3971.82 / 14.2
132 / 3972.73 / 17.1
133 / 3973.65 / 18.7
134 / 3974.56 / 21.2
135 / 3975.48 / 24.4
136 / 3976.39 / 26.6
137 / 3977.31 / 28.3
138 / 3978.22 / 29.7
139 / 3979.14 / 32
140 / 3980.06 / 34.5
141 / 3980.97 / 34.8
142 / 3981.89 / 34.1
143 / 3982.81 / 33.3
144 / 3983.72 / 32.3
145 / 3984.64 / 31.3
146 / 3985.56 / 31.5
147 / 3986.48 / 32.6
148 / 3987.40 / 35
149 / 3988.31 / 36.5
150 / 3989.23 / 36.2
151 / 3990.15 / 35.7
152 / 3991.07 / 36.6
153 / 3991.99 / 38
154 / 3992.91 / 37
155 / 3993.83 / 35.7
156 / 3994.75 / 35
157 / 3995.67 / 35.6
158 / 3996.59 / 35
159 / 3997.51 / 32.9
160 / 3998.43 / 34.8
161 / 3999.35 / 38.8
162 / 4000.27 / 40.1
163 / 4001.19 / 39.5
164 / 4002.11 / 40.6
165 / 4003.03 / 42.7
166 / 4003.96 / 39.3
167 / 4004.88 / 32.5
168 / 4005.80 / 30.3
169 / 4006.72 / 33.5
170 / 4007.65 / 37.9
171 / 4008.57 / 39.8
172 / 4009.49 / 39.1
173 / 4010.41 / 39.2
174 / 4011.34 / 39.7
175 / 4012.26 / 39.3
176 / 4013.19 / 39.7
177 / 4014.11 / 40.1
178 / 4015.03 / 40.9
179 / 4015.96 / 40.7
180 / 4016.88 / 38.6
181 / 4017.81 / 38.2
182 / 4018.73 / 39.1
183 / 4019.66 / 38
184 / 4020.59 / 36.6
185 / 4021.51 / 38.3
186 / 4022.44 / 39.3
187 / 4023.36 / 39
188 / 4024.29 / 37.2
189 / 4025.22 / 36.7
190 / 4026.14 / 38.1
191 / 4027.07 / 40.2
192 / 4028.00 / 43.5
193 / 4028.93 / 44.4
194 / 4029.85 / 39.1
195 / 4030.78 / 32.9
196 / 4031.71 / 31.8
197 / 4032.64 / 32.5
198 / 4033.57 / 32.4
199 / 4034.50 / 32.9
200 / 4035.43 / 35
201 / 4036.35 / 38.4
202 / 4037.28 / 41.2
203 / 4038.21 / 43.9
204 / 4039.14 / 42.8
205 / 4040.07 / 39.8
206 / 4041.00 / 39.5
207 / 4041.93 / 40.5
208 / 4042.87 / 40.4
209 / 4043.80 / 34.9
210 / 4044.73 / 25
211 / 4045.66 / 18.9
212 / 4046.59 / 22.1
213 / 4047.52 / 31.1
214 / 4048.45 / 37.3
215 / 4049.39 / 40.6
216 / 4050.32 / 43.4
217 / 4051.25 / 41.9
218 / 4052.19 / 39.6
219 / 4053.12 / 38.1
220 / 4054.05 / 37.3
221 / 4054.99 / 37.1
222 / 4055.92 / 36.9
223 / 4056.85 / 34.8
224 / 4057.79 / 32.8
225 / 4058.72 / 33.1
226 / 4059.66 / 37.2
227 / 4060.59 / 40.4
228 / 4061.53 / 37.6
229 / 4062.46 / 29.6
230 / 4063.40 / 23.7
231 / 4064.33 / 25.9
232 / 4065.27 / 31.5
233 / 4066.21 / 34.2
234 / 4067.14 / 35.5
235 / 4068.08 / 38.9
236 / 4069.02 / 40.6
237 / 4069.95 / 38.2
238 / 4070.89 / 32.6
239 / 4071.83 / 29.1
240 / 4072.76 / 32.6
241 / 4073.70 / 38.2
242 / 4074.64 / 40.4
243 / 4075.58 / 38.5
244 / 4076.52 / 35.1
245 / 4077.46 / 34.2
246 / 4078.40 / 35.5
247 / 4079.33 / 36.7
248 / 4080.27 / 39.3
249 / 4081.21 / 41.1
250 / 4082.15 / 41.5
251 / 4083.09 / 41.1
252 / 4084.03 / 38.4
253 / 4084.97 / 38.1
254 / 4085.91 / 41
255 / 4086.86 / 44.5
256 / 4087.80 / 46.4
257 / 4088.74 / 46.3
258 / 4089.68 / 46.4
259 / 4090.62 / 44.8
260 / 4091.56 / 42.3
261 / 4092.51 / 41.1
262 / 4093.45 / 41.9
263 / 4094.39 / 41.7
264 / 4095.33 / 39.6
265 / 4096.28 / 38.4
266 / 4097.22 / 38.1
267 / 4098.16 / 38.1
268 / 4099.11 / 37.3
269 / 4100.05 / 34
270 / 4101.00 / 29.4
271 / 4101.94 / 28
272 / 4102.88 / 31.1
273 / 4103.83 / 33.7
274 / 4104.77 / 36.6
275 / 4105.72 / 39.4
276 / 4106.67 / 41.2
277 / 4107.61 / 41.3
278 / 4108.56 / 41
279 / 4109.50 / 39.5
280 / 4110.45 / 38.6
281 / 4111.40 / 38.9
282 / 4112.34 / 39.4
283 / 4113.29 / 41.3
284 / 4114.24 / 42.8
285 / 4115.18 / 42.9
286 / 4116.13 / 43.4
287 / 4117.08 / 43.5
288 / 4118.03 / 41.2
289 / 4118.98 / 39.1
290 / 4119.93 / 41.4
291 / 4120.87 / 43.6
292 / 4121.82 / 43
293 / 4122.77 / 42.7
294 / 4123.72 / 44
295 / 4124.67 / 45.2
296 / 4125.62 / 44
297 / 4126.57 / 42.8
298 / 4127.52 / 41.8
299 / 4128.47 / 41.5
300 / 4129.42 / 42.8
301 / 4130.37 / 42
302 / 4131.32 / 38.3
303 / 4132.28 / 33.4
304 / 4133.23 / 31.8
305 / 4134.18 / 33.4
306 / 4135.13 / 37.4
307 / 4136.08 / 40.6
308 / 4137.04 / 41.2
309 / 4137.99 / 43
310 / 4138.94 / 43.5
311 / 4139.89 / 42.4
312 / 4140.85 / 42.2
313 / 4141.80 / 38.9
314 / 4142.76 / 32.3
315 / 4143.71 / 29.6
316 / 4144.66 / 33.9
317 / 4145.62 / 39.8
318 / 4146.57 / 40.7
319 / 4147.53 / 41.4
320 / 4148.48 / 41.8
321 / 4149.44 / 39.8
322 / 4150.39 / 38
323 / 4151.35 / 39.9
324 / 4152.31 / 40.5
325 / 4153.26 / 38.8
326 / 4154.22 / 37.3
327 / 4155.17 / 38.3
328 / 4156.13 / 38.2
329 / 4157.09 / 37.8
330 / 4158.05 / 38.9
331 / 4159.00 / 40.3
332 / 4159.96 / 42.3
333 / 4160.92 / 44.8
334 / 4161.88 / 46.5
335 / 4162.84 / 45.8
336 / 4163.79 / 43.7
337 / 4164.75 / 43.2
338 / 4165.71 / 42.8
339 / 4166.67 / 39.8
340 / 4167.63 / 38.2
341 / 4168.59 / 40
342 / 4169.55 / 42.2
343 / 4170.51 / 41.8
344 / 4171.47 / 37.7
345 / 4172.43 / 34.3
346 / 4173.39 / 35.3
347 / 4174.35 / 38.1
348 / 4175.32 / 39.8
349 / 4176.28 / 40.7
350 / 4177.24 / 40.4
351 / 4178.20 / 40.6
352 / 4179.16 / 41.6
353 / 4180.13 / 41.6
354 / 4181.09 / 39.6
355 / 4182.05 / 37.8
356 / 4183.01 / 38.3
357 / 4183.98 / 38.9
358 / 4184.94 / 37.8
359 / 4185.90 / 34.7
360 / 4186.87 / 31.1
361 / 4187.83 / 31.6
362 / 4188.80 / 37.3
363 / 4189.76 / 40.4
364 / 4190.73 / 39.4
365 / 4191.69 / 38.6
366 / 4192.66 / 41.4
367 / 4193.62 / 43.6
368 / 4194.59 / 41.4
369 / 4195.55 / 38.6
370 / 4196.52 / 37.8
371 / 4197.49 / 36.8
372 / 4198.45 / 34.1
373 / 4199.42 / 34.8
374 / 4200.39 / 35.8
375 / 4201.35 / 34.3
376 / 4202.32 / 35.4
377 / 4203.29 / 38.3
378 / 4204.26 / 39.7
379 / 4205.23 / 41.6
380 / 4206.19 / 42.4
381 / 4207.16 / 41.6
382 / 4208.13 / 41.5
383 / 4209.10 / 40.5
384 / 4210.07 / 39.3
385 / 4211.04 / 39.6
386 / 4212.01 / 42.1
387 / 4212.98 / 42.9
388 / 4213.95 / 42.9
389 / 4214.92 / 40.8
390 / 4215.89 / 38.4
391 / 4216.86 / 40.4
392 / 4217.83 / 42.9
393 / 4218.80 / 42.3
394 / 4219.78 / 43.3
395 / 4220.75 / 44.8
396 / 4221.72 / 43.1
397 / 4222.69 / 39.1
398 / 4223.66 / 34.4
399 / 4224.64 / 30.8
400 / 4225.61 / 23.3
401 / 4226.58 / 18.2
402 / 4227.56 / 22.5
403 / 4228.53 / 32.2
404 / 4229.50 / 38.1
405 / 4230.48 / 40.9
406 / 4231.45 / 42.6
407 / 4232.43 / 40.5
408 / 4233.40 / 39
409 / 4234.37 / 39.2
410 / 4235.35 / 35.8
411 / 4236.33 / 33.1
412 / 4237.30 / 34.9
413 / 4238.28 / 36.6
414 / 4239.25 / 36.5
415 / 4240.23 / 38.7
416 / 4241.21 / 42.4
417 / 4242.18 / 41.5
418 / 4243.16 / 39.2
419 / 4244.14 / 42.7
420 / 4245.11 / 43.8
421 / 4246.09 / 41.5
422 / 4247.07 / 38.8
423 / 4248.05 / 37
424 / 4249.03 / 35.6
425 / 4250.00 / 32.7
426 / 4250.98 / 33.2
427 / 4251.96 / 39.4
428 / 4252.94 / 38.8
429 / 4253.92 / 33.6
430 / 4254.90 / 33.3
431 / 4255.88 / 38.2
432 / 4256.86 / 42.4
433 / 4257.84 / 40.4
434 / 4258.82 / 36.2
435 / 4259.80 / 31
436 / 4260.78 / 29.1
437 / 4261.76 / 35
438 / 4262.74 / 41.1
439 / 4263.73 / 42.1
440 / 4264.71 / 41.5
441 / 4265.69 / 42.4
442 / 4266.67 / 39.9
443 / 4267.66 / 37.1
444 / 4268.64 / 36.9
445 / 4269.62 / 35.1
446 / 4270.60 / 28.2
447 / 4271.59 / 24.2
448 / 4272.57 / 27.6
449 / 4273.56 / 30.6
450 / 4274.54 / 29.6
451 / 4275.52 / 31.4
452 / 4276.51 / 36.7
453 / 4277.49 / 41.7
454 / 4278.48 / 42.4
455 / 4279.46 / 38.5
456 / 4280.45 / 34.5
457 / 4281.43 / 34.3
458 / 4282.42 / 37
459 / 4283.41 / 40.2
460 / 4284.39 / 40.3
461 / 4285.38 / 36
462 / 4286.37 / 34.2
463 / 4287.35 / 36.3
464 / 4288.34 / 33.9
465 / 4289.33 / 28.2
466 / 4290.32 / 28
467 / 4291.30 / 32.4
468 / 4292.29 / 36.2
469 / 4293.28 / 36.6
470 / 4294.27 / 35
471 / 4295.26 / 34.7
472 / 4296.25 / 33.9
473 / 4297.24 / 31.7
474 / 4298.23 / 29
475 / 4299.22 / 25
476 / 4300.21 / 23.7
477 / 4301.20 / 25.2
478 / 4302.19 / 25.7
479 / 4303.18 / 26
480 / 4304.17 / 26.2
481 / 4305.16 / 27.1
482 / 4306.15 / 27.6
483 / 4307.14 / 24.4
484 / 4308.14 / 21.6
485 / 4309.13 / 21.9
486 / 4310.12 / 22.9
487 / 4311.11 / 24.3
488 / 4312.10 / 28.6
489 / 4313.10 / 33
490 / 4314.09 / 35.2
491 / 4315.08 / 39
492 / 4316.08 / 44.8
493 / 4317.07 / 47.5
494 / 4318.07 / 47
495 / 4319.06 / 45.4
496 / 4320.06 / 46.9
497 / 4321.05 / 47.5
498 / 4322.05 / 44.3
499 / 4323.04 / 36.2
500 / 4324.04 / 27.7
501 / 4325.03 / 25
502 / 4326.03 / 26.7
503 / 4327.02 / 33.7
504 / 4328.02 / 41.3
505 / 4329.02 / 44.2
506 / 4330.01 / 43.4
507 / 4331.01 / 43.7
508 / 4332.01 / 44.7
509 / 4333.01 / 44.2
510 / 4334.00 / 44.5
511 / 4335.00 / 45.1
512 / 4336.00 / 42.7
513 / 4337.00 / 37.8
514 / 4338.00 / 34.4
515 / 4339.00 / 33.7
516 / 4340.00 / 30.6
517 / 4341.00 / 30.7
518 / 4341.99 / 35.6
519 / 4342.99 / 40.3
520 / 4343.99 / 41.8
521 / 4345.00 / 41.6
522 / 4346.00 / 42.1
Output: 1.9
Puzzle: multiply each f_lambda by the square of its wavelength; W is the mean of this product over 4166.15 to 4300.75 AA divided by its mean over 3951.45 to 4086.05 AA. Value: 1.23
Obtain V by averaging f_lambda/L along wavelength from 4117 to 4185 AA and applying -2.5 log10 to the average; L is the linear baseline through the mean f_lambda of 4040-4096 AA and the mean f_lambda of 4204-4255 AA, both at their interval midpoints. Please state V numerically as -0.07 mag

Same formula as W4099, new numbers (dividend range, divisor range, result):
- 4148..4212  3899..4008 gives 1.76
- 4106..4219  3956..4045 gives 1.33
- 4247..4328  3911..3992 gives 1.78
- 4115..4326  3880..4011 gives 1.69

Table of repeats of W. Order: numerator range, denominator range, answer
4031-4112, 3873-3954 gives 1.80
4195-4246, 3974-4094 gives 1.14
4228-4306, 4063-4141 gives 0.98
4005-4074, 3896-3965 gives 1.72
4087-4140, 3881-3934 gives 1.94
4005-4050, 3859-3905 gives 1.72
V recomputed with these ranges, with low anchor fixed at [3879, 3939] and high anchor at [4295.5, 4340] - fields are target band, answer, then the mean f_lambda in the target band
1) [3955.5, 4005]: -0.152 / 27.8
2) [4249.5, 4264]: -0.114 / 36.3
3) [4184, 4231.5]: -0.210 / 37.8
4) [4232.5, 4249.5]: -0.198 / 38.7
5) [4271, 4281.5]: -0.012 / 33.7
